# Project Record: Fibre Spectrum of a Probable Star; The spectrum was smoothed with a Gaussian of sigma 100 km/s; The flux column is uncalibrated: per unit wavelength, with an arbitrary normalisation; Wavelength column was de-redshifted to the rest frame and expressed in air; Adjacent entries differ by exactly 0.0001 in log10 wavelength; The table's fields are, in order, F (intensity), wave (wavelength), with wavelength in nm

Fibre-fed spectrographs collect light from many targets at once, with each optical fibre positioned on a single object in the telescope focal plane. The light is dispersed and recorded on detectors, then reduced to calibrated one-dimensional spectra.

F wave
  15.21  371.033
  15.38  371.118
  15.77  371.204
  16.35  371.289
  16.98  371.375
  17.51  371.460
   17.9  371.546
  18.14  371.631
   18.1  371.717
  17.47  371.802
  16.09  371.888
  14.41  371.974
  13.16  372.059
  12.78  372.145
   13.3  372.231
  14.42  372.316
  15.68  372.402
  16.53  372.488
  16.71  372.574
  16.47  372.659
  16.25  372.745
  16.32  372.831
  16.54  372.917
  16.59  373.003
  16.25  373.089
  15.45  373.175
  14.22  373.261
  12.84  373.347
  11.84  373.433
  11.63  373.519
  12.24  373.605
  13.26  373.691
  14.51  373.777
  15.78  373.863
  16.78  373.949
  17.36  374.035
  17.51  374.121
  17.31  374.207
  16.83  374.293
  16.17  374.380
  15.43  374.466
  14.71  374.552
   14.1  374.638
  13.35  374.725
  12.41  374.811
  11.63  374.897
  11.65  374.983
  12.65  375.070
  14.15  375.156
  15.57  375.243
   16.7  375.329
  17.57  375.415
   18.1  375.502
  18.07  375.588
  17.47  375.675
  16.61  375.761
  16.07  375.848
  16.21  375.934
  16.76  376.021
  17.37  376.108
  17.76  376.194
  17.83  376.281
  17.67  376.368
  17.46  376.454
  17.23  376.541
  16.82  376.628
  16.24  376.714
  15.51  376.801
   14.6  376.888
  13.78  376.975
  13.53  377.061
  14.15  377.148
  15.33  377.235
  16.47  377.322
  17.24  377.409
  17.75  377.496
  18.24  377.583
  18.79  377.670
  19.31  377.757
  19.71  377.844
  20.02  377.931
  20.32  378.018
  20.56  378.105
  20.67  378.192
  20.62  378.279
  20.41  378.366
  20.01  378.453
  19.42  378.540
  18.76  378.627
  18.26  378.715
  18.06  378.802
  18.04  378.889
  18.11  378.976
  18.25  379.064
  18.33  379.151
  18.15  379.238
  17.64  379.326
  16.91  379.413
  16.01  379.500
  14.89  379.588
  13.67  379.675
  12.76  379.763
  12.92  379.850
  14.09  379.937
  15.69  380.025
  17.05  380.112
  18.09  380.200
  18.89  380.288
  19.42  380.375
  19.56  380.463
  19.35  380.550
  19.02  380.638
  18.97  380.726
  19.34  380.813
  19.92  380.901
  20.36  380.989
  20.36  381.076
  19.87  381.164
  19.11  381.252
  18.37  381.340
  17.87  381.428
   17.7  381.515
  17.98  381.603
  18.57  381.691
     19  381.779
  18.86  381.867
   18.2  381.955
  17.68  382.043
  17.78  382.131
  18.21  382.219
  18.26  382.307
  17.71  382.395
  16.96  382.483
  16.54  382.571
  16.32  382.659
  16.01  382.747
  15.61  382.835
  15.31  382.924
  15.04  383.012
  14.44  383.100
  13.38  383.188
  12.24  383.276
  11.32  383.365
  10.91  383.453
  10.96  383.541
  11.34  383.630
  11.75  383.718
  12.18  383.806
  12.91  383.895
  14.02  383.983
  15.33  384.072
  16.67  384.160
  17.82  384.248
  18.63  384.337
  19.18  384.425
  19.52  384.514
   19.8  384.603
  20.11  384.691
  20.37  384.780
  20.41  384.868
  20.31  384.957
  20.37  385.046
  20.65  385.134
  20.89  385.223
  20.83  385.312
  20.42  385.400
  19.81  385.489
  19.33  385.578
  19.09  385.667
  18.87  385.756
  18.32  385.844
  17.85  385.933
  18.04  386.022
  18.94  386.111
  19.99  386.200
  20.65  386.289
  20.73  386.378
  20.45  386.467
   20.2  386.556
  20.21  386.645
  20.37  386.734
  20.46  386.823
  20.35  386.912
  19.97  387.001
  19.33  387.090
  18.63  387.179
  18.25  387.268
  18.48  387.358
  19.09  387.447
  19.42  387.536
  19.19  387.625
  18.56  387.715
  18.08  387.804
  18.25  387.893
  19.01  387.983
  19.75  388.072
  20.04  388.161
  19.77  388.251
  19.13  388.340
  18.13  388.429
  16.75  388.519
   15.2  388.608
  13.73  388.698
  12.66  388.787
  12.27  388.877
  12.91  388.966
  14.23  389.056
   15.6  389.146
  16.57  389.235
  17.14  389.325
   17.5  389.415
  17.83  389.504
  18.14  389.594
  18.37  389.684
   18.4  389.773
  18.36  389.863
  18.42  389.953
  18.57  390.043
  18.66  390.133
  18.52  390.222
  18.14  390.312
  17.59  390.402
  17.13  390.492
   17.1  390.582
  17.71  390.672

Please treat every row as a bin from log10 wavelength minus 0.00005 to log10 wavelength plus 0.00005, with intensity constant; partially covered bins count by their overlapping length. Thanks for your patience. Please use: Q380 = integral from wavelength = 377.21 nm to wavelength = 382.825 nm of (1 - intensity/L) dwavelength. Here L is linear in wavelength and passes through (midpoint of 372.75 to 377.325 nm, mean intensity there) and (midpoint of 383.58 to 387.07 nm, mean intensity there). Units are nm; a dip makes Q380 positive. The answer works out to -0.357 nm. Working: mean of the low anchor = 15.5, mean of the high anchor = 18.6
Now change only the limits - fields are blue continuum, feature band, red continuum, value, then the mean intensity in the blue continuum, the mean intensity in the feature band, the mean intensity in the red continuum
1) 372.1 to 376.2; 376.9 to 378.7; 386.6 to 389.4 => -0.250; 15.3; 18.2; 17.8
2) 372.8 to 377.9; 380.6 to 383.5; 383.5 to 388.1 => 0.059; 15.8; 17.2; 18.5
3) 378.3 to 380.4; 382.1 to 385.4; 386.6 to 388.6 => 0.309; 17.3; 16.5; 19.1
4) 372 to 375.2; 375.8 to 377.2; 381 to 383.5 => -0.070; 14.7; 16.2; 16.8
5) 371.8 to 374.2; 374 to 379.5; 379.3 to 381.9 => -0.188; 15.1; 17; 17.7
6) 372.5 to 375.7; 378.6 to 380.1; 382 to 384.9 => -0.087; 15.2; 16.5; 15.9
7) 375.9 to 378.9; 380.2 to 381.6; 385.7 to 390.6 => -0.099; 17.7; 19.1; 18.2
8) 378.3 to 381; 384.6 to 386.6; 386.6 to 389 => -0.205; 17.7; 19.8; 18.1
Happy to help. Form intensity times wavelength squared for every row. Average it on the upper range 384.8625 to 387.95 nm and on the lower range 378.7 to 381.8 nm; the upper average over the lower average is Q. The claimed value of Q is 1.13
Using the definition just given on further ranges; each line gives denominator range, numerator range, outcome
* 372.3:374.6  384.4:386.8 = 1.37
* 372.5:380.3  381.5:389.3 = 1.12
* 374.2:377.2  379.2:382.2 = 1.16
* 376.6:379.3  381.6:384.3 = 0.88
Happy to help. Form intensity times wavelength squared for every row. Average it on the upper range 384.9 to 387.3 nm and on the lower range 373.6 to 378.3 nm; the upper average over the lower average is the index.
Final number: 1.27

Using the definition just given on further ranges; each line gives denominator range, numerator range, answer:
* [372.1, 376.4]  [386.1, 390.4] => 1.27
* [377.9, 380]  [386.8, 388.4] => 1.13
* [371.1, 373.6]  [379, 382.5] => 1.20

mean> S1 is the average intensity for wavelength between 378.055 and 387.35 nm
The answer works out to 17.9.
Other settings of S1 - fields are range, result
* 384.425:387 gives 19.9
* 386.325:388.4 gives 19.5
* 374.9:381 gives 17.3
